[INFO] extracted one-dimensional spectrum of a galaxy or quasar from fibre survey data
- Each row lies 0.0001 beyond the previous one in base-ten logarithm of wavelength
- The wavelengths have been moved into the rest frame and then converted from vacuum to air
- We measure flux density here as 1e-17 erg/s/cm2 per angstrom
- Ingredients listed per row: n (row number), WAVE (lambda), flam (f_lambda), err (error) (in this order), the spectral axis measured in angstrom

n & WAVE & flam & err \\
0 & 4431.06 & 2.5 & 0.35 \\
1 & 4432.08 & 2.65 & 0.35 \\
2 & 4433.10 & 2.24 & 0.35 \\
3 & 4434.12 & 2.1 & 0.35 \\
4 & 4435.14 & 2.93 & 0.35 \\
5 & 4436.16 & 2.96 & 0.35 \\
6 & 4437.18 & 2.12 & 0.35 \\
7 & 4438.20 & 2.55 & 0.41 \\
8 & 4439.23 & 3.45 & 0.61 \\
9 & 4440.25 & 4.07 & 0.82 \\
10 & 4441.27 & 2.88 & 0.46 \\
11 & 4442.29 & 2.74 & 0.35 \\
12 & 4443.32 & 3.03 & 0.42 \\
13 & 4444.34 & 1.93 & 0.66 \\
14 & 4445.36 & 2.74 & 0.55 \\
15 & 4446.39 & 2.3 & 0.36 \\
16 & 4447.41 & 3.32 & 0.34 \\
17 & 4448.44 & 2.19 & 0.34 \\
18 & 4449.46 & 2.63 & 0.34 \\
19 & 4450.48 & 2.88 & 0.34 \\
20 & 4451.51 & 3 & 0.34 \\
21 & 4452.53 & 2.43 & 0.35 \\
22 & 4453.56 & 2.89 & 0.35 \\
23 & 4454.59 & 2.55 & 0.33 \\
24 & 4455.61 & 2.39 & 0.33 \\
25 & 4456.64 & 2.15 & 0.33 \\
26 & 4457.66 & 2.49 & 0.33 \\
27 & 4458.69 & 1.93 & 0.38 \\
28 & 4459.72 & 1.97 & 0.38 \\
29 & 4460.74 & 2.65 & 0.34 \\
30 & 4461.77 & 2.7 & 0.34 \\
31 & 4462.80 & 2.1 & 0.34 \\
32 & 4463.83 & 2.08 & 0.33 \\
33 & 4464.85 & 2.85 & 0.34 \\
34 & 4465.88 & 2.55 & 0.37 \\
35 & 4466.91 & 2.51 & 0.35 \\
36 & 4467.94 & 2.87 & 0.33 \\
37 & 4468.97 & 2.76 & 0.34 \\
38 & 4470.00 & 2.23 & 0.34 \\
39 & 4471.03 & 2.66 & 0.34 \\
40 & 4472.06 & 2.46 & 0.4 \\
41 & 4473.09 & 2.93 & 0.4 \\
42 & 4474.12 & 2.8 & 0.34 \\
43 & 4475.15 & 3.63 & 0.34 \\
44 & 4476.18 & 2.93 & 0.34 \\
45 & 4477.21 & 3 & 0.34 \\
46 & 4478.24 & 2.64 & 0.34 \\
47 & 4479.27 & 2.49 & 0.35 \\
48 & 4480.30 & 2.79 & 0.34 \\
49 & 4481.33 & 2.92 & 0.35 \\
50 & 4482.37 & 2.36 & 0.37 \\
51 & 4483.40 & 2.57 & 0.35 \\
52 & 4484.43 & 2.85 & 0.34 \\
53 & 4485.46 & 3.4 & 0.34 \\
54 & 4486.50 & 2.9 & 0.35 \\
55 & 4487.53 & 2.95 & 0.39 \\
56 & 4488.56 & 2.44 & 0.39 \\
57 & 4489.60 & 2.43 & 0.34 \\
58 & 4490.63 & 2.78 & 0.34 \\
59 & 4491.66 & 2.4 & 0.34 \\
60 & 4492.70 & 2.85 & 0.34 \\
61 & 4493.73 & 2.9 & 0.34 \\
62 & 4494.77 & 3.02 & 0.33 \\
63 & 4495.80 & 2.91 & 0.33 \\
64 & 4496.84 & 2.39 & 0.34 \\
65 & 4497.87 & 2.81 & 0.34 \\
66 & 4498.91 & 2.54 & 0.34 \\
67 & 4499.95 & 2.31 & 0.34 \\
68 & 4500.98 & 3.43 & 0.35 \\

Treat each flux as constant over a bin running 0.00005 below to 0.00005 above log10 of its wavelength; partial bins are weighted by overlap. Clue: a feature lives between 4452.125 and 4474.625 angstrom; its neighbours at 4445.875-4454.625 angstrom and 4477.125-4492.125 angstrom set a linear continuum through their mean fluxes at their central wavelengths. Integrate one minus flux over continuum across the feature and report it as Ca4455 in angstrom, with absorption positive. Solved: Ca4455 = 1.7 angstrom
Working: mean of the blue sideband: 2.69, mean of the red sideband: 2.72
